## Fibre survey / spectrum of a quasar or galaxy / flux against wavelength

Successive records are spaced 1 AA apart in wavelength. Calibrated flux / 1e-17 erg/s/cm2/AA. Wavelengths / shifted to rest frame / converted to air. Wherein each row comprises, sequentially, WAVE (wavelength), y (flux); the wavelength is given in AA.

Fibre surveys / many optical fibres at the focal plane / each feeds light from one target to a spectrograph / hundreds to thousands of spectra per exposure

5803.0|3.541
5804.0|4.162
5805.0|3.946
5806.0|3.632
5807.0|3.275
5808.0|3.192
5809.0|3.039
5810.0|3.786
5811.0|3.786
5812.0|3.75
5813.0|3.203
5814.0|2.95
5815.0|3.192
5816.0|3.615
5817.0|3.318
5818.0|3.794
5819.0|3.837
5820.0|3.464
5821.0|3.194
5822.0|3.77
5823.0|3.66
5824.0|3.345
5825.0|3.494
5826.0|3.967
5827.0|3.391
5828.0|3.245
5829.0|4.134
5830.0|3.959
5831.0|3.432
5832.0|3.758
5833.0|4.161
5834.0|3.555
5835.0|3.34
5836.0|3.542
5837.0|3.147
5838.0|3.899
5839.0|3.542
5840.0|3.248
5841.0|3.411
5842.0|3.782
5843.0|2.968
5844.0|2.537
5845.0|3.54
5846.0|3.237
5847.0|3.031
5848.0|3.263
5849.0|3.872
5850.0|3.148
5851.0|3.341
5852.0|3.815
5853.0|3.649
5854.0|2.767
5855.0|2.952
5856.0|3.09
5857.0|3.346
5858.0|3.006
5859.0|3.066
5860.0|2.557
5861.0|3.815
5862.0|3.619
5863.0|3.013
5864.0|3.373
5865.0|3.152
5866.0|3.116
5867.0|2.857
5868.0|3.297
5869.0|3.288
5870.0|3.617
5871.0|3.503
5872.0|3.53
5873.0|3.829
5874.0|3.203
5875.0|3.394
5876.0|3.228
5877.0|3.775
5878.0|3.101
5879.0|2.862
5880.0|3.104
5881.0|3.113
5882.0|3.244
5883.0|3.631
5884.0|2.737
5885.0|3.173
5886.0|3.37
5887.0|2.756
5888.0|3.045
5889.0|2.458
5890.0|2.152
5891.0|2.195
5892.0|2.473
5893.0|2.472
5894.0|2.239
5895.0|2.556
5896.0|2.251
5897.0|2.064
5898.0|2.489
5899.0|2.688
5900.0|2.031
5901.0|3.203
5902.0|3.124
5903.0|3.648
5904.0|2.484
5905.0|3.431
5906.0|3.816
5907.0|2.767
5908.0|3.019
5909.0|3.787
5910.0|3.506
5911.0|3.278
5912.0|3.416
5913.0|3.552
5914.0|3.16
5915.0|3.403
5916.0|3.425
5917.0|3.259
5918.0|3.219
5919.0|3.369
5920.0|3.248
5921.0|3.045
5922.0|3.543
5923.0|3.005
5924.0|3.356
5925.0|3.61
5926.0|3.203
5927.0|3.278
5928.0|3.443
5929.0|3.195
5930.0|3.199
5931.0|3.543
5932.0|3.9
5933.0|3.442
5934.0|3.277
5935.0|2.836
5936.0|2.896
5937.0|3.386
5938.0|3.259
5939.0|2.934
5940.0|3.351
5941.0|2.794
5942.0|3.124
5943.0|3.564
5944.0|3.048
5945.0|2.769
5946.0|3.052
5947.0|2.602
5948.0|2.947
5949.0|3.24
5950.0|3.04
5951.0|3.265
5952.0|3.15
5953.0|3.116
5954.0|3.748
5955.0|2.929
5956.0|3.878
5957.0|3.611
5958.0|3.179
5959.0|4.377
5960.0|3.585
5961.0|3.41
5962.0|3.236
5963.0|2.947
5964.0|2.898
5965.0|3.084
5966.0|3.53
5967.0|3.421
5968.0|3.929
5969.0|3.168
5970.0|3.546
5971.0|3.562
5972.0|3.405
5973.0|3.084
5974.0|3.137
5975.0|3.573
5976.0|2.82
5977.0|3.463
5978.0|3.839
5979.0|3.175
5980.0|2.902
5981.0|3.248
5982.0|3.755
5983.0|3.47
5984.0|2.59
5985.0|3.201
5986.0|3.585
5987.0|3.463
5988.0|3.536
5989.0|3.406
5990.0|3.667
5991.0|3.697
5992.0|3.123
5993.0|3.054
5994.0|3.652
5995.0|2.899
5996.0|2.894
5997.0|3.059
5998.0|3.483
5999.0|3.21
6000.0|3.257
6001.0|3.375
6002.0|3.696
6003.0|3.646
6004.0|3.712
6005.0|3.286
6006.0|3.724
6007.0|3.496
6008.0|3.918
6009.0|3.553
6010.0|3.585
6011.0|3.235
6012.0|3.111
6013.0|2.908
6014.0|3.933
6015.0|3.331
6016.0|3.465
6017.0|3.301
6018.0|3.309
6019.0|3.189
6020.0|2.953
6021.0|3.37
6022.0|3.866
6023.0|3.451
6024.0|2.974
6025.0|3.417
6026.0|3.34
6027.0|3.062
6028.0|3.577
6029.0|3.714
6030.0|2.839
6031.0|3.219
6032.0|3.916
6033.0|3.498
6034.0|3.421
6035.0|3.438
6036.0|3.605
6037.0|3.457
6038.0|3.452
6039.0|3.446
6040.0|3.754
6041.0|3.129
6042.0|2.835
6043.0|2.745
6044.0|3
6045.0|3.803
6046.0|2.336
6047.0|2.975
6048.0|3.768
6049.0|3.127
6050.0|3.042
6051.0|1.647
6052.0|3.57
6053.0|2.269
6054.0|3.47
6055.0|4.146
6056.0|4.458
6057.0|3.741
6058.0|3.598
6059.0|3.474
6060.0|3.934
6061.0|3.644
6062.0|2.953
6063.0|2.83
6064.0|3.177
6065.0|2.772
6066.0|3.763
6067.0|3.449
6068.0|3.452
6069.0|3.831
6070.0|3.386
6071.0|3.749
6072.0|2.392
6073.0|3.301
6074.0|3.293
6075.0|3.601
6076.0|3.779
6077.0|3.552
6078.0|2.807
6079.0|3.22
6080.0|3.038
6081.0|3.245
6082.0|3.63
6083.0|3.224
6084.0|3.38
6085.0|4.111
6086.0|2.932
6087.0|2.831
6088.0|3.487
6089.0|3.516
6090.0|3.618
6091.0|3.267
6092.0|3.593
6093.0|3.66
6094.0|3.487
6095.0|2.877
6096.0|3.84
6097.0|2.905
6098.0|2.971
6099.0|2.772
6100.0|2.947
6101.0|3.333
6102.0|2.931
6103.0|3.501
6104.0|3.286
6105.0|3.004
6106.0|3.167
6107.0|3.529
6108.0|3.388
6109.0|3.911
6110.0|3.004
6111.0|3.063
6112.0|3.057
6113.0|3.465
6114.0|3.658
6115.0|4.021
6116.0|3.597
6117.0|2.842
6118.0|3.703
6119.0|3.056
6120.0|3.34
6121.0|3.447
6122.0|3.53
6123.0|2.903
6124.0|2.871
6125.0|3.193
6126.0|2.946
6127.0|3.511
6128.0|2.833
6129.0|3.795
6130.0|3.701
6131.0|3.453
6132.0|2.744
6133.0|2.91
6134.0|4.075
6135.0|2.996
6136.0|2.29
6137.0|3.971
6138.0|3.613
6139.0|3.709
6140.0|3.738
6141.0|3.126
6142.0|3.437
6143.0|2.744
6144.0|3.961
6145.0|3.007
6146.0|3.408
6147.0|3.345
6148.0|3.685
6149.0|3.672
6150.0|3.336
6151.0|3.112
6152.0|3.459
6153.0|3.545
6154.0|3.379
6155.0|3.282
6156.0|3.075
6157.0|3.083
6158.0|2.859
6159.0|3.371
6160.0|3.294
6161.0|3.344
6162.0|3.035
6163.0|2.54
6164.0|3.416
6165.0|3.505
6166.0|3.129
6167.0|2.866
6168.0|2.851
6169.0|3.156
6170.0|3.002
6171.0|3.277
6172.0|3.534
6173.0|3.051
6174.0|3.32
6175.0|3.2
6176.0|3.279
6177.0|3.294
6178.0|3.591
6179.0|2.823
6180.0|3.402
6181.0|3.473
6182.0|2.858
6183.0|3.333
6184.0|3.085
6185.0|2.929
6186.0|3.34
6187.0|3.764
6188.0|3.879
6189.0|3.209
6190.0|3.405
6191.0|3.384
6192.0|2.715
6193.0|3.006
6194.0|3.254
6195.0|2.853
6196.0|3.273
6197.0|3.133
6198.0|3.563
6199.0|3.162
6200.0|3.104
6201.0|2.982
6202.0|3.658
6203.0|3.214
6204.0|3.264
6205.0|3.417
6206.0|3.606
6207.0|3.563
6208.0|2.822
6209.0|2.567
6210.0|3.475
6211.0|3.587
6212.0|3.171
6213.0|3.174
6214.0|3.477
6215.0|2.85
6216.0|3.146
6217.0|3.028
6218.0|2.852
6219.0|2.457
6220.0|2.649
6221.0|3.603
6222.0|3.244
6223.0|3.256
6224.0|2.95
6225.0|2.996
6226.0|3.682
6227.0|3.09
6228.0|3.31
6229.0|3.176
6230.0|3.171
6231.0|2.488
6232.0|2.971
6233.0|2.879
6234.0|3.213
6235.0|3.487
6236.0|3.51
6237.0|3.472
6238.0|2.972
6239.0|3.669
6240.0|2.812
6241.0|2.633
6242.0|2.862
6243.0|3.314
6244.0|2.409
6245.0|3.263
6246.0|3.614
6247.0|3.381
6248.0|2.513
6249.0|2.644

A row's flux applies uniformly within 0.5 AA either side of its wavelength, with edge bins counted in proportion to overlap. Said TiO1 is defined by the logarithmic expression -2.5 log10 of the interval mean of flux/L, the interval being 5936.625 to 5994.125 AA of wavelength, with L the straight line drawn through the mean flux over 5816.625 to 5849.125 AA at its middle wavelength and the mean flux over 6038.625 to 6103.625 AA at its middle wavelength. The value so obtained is 0.03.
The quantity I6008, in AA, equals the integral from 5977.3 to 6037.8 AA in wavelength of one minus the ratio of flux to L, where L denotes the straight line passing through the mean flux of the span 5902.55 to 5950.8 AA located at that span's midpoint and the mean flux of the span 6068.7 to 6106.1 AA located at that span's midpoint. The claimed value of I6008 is -2.1 AA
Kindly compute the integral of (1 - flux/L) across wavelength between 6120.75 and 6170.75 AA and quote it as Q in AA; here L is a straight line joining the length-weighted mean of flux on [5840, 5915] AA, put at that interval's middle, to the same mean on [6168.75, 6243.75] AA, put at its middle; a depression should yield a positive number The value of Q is -1.4 AA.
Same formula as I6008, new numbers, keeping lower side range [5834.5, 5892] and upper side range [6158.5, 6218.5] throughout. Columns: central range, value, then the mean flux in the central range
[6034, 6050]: -0.21 AA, 3.26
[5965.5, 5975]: -0.63 AA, 3.43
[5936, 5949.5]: 0.59 AA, 3.08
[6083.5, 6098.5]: -0.70 AA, 3.37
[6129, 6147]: -0.81 AA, 3.36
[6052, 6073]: -1.37 AA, 3.42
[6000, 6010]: -1.14 AA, 3.58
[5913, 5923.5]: -0.22 AA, 3.28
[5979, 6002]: -0.63 AA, 3.3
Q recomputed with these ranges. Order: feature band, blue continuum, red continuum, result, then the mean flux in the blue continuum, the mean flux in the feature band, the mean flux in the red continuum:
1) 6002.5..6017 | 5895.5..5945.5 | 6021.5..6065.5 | -0.9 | 3.17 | 3.49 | 3.32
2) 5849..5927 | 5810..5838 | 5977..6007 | 8.1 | 3.57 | 3.13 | 3.37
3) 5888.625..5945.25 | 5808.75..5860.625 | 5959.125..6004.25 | 5.1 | 3.42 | 3.08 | 3.35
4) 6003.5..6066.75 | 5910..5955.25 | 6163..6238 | -2.5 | 3.24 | 3.35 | 3.2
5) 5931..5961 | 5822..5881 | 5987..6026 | 1.1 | 3.38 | 3.26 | 3.39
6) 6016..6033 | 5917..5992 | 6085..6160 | -0.2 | 3.3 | 3.35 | 3.31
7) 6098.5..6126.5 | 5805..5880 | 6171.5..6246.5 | -0.2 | 3.4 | 3.27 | 3.19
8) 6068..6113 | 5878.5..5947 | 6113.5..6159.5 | -0.4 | 3.07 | 3.31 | 3.33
